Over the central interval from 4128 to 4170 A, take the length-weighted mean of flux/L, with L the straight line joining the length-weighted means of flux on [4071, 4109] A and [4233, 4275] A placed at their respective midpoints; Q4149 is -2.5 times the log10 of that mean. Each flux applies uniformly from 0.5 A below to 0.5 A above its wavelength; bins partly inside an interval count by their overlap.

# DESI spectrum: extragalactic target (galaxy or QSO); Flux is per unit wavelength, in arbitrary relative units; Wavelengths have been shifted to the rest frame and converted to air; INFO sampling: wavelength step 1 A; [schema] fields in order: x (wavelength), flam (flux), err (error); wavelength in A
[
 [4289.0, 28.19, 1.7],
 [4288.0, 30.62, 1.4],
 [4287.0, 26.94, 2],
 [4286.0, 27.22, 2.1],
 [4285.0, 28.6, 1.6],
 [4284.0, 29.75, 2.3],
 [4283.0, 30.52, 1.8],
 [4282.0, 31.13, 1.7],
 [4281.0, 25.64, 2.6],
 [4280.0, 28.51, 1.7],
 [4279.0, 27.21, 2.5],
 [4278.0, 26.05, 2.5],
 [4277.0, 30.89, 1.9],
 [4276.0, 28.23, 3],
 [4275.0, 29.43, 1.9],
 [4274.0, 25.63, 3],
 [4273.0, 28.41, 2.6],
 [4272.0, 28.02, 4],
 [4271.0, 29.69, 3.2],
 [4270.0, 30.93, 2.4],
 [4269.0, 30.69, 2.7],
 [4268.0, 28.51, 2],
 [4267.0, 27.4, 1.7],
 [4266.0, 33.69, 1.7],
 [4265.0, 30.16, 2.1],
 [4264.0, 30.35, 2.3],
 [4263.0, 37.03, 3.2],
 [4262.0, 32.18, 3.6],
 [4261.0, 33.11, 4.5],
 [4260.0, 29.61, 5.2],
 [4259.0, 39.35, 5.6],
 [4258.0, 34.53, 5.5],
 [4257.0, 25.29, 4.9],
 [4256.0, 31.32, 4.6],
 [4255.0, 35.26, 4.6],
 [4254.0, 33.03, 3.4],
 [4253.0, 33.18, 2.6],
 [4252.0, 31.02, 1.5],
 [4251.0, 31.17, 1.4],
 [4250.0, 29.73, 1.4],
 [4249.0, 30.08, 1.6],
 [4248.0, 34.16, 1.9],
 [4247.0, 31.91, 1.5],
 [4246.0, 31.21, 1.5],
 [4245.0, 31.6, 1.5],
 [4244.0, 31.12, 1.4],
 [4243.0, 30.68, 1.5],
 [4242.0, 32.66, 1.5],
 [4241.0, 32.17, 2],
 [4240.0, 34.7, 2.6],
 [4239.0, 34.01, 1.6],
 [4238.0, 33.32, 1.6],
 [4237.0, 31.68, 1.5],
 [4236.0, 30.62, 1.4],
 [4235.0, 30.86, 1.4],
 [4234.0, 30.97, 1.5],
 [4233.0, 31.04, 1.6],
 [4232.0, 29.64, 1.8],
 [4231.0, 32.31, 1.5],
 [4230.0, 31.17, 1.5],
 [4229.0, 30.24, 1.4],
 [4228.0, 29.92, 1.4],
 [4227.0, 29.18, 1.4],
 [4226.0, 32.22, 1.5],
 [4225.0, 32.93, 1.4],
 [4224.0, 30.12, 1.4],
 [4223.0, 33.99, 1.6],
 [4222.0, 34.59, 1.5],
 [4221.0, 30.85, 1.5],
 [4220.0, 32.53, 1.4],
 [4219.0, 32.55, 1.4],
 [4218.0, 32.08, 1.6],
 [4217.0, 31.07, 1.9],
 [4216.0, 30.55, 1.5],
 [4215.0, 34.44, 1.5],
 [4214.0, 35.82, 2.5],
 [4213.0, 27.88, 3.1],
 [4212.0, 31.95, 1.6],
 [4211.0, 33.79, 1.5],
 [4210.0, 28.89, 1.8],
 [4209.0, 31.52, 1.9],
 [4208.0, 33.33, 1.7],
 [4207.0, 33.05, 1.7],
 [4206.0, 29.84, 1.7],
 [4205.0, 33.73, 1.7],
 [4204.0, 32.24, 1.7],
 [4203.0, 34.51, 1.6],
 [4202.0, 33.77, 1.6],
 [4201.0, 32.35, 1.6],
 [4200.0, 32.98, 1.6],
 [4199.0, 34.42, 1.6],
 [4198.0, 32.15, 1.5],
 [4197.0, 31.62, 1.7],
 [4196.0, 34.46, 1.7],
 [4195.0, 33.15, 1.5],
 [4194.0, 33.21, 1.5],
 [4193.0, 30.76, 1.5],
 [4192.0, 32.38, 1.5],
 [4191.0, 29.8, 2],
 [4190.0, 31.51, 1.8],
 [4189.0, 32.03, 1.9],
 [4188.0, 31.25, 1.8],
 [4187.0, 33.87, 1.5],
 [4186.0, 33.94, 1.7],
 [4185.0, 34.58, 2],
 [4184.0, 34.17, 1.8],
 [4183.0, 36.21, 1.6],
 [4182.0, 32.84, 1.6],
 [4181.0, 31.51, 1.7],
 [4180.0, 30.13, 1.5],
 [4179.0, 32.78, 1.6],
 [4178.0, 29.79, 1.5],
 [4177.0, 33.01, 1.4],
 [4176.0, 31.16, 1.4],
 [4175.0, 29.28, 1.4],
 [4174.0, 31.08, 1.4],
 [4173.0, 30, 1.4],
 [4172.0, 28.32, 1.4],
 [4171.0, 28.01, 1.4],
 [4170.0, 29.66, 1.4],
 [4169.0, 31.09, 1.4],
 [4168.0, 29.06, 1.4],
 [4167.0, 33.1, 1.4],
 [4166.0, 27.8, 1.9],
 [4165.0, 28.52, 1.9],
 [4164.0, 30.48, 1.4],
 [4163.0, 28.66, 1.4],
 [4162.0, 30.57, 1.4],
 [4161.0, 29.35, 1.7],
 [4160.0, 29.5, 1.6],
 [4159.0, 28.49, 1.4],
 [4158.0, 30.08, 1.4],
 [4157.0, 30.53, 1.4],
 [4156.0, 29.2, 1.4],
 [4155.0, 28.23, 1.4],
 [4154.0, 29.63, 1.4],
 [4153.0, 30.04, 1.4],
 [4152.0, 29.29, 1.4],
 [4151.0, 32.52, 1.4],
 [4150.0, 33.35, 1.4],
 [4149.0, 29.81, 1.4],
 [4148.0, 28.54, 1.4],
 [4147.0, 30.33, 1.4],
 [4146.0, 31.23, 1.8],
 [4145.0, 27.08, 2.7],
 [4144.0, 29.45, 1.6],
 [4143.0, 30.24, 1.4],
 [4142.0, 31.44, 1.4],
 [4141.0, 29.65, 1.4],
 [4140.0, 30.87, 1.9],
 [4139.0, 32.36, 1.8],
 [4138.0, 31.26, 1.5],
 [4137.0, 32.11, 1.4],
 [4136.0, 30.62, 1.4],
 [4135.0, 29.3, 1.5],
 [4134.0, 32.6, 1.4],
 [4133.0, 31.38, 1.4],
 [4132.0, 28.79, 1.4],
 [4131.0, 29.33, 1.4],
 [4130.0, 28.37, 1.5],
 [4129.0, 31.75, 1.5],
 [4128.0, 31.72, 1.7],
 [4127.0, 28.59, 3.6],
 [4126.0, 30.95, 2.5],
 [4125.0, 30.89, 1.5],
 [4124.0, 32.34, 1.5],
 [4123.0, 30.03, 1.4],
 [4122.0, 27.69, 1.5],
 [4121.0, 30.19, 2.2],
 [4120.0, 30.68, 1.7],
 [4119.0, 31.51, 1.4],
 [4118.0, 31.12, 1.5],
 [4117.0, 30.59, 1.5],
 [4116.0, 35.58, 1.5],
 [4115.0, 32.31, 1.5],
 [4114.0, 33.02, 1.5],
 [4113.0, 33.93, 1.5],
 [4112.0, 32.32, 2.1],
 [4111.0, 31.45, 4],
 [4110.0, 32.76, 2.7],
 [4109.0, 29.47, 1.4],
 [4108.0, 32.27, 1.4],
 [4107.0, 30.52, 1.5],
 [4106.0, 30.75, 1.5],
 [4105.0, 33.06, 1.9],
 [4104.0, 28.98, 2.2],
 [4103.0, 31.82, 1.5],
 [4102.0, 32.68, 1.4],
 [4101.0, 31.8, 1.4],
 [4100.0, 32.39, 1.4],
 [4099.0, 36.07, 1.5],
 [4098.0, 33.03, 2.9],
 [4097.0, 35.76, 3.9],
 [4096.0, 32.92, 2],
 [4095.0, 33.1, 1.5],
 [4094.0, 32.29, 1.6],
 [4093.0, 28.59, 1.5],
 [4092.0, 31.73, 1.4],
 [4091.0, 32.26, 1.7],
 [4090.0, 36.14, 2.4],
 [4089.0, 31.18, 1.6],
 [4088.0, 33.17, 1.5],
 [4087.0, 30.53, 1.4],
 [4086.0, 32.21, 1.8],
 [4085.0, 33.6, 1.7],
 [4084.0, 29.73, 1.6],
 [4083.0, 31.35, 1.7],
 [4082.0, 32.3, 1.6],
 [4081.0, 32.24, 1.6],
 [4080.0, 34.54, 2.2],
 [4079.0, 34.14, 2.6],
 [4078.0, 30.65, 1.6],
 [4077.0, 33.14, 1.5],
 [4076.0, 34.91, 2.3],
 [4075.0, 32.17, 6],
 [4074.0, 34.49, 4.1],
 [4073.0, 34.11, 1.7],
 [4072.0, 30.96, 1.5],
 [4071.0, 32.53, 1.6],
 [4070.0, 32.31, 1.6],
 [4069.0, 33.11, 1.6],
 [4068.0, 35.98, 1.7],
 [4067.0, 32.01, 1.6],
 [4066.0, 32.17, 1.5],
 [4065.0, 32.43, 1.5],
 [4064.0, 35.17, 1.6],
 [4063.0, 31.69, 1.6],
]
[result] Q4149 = 0.07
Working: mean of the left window 32.4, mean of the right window 31.5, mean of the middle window 30.2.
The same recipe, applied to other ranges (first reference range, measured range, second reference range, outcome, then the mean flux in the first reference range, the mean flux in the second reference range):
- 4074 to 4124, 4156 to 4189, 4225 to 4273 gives 0.033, 32.2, 31.5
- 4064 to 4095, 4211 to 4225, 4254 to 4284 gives -0.045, 32.6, 30.3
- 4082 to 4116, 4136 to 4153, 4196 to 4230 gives 0.057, 32.3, 32.2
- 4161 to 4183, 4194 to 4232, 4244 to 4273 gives -0.043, 30.4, 31.5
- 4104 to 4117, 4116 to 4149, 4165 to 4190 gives 0.048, 32.1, 31.4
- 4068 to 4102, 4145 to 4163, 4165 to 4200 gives 0.073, 32.8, 31.7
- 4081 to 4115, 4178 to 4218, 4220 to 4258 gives -0.022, 32.2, 31.7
